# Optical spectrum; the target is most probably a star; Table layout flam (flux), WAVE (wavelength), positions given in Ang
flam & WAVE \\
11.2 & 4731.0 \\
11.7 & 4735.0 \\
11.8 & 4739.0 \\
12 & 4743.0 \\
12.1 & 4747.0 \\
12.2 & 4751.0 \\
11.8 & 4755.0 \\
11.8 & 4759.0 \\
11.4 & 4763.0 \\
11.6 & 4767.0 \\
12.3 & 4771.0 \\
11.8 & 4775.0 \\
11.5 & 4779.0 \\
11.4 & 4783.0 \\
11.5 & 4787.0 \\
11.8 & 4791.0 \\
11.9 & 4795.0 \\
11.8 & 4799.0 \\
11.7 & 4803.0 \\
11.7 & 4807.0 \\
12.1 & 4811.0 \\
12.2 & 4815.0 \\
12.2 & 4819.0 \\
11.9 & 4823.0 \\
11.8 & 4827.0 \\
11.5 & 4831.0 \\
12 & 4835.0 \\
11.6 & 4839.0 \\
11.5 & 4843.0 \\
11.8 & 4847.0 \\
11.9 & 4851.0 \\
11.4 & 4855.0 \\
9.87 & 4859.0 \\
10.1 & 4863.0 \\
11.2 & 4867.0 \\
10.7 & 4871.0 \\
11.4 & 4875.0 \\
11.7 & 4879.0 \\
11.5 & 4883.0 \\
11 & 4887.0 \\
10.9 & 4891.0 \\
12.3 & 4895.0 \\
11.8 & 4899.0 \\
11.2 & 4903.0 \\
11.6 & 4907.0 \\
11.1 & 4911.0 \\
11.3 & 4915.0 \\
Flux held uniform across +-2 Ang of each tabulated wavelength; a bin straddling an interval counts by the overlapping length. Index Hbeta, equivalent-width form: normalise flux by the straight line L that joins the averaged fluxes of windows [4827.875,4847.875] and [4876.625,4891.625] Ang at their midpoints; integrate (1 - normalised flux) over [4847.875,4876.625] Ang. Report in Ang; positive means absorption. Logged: 1.3 Ang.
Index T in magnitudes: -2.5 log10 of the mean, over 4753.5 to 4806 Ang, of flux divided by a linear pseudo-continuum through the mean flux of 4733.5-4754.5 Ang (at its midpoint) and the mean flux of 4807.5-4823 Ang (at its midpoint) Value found 0.03 mag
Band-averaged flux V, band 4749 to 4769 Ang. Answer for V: 11.8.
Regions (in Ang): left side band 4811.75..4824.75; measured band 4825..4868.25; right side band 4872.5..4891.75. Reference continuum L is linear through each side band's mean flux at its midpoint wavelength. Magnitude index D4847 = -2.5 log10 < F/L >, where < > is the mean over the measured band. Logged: 0.039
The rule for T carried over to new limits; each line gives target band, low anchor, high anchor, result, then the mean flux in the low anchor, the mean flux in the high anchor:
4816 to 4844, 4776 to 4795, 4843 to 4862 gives -0.04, 11.6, 11.2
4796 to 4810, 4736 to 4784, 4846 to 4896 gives -0.02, 11.8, 11.2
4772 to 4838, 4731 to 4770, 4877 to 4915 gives -0.01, 11.8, 11.4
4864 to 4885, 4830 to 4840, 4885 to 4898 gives 0.03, 11.7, 11.4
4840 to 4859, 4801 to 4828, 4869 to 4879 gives 0.00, 11.9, 11.2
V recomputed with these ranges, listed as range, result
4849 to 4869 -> 10.9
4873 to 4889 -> 11.4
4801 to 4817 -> 11.9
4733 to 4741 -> 11.8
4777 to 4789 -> 11.5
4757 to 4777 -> 11.8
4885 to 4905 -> 11.4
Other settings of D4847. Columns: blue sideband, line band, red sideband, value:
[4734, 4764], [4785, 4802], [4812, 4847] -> 0.01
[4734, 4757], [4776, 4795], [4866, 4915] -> 0.02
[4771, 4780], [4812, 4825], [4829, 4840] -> -0.03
